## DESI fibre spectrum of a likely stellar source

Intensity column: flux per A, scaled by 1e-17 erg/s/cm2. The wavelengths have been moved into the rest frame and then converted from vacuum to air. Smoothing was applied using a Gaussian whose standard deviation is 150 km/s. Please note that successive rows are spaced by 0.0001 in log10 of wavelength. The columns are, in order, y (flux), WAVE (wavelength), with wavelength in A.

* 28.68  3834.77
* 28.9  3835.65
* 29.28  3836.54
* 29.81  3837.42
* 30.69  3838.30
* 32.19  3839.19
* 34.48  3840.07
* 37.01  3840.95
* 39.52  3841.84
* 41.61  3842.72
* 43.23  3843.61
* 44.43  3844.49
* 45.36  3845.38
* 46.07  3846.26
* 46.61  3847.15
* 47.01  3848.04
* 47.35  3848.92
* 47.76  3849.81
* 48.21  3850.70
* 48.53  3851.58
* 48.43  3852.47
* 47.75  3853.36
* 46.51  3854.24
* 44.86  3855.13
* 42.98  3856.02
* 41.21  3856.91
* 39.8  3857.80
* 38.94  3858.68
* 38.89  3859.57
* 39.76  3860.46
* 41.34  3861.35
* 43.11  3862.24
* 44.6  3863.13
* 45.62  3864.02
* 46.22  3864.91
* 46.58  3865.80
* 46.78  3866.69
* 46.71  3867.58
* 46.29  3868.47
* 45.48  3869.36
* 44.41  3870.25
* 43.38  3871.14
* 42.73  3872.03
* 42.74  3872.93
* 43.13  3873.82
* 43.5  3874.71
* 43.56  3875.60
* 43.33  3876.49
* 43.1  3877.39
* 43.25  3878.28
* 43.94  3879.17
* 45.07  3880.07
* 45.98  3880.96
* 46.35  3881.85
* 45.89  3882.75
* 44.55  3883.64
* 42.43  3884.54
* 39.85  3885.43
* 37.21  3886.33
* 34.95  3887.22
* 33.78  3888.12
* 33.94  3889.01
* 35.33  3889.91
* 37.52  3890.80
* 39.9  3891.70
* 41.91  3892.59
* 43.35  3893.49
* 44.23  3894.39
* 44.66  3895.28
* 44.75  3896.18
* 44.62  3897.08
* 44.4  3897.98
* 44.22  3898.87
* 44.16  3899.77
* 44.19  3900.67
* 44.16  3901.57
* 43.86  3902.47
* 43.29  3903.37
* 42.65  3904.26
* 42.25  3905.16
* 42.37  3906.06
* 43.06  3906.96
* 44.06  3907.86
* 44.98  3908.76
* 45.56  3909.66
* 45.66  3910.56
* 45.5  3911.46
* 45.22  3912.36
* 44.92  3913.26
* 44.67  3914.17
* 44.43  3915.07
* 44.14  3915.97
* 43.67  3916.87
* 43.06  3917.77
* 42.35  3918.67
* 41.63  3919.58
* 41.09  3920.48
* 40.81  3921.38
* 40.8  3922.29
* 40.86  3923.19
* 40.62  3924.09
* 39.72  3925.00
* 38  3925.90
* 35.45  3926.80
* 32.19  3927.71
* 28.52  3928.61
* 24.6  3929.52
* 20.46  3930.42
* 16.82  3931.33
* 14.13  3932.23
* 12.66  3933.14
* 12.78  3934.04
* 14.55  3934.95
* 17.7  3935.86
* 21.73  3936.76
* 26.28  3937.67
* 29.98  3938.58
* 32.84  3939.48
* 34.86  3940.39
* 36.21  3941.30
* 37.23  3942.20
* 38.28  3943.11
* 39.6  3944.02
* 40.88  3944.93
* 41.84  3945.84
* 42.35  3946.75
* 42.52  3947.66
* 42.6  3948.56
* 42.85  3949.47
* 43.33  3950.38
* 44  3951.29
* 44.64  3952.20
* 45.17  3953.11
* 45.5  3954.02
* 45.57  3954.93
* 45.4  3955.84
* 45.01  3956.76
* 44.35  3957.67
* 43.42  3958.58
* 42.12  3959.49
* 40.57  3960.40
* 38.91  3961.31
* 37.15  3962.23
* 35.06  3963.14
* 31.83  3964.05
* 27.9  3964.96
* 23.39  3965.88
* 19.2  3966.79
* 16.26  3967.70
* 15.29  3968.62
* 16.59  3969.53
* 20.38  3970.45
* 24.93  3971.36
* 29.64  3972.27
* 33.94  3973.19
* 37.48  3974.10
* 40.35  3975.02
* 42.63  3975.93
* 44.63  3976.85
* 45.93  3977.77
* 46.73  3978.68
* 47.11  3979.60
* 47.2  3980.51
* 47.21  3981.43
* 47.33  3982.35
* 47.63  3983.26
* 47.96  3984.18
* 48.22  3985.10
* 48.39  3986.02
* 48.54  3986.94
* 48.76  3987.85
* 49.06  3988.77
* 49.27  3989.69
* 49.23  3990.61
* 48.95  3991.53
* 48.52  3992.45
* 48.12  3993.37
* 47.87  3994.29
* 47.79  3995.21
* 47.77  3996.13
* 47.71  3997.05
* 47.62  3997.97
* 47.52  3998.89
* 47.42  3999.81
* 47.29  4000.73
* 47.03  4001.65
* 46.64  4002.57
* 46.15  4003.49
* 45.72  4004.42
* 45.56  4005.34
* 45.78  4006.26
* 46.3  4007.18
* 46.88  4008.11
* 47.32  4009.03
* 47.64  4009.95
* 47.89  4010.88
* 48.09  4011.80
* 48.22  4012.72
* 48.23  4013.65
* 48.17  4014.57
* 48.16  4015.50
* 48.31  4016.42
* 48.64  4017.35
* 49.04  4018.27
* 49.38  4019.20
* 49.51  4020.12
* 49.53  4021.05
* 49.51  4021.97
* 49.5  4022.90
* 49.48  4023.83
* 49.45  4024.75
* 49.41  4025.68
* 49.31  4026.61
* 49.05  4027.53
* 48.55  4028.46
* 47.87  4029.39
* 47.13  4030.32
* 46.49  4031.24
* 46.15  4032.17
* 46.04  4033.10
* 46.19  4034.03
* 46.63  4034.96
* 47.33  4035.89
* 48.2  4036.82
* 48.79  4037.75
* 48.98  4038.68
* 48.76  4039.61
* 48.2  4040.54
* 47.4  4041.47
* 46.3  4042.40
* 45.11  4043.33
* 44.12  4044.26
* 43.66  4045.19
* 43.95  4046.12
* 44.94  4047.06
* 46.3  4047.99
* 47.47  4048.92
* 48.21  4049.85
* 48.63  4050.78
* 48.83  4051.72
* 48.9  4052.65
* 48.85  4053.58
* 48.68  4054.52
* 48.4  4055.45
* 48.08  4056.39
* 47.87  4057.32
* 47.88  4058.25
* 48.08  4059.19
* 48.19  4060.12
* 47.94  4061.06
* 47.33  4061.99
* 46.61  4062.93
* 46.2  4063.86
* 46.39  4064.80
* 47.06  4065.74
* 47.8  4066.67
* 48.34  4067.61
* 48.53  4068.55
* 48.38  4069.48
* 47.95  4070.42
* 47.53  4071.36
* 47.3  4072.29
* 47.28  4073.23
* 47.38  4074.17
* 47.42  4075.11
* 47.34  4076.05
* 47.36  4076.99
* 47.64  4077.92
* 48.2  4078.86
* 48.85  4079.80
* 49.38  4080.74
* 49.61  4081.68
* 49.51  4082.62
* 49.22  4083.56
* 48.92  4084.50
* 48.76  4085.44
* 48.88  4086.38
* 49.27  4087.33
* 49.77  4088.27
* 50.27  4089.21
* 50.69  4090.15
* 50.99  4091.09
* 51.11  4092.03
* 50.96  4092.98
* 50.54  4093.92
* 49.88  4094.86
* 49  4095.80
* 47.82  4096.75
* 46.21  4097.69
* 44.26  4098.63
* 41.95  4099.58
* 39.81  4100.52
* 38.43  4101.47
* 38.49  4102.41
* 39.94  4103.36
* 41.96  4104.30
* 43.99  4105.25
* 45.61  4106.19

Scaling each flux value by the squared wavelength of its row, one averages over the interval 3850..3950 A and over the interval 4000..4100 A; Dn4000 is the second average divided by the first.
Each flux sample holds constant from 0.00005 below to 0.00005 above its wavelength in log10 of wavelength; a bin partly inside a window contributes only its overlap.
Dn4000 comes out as 1.3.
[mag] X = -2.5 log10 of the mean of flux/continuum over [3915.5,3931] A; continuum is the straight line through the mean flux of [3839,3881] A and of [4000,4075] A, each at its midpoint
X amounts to 0.205 mag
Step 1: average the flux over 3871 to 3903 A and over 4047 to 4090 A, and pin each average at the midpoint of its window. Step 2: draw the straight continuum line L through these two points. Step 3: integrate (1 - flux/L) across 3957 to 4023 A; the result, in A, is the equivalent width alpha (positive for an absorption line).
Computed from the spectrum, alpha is 3.84 A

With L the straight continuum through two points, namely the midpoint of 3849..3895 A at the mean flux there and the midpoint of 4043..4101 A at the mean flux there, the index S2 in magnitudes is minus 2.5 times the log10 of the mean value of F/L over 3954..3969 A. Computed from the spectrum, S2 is 0.28 mag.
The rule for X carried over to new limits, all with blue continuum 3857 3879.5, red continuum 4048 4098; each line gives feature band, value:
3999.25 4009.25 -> 0.005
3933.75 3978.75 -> 0.286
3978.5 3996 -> -0.040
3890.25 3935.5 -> 0.154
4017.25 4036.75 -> -0.022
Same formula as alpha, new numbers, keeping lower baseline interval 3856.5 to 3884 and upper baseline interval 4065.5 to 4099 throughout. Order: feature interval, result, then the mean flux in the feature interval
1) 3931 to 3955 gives 6.32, 33.5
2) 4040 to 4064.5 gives 0.40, 47.2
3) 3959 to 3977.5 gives 6.00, 31.1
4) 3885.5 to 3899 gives 1.24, 40.2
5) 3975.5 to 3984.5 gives -0.03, 46.4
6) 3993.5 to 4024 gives -0.55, 47.8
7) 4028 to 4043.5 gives 0.07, 47.3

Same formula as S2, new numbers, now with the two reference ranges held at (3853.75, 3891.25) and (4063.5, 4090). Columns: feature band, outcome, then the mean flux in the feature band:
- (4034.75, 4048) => 0.02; 46.6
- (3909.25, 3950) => 0.24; 35.4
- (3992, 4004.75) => -0.03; 47.4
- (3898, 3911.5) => -0.01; 44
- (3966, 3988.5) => 0.20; 37.9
